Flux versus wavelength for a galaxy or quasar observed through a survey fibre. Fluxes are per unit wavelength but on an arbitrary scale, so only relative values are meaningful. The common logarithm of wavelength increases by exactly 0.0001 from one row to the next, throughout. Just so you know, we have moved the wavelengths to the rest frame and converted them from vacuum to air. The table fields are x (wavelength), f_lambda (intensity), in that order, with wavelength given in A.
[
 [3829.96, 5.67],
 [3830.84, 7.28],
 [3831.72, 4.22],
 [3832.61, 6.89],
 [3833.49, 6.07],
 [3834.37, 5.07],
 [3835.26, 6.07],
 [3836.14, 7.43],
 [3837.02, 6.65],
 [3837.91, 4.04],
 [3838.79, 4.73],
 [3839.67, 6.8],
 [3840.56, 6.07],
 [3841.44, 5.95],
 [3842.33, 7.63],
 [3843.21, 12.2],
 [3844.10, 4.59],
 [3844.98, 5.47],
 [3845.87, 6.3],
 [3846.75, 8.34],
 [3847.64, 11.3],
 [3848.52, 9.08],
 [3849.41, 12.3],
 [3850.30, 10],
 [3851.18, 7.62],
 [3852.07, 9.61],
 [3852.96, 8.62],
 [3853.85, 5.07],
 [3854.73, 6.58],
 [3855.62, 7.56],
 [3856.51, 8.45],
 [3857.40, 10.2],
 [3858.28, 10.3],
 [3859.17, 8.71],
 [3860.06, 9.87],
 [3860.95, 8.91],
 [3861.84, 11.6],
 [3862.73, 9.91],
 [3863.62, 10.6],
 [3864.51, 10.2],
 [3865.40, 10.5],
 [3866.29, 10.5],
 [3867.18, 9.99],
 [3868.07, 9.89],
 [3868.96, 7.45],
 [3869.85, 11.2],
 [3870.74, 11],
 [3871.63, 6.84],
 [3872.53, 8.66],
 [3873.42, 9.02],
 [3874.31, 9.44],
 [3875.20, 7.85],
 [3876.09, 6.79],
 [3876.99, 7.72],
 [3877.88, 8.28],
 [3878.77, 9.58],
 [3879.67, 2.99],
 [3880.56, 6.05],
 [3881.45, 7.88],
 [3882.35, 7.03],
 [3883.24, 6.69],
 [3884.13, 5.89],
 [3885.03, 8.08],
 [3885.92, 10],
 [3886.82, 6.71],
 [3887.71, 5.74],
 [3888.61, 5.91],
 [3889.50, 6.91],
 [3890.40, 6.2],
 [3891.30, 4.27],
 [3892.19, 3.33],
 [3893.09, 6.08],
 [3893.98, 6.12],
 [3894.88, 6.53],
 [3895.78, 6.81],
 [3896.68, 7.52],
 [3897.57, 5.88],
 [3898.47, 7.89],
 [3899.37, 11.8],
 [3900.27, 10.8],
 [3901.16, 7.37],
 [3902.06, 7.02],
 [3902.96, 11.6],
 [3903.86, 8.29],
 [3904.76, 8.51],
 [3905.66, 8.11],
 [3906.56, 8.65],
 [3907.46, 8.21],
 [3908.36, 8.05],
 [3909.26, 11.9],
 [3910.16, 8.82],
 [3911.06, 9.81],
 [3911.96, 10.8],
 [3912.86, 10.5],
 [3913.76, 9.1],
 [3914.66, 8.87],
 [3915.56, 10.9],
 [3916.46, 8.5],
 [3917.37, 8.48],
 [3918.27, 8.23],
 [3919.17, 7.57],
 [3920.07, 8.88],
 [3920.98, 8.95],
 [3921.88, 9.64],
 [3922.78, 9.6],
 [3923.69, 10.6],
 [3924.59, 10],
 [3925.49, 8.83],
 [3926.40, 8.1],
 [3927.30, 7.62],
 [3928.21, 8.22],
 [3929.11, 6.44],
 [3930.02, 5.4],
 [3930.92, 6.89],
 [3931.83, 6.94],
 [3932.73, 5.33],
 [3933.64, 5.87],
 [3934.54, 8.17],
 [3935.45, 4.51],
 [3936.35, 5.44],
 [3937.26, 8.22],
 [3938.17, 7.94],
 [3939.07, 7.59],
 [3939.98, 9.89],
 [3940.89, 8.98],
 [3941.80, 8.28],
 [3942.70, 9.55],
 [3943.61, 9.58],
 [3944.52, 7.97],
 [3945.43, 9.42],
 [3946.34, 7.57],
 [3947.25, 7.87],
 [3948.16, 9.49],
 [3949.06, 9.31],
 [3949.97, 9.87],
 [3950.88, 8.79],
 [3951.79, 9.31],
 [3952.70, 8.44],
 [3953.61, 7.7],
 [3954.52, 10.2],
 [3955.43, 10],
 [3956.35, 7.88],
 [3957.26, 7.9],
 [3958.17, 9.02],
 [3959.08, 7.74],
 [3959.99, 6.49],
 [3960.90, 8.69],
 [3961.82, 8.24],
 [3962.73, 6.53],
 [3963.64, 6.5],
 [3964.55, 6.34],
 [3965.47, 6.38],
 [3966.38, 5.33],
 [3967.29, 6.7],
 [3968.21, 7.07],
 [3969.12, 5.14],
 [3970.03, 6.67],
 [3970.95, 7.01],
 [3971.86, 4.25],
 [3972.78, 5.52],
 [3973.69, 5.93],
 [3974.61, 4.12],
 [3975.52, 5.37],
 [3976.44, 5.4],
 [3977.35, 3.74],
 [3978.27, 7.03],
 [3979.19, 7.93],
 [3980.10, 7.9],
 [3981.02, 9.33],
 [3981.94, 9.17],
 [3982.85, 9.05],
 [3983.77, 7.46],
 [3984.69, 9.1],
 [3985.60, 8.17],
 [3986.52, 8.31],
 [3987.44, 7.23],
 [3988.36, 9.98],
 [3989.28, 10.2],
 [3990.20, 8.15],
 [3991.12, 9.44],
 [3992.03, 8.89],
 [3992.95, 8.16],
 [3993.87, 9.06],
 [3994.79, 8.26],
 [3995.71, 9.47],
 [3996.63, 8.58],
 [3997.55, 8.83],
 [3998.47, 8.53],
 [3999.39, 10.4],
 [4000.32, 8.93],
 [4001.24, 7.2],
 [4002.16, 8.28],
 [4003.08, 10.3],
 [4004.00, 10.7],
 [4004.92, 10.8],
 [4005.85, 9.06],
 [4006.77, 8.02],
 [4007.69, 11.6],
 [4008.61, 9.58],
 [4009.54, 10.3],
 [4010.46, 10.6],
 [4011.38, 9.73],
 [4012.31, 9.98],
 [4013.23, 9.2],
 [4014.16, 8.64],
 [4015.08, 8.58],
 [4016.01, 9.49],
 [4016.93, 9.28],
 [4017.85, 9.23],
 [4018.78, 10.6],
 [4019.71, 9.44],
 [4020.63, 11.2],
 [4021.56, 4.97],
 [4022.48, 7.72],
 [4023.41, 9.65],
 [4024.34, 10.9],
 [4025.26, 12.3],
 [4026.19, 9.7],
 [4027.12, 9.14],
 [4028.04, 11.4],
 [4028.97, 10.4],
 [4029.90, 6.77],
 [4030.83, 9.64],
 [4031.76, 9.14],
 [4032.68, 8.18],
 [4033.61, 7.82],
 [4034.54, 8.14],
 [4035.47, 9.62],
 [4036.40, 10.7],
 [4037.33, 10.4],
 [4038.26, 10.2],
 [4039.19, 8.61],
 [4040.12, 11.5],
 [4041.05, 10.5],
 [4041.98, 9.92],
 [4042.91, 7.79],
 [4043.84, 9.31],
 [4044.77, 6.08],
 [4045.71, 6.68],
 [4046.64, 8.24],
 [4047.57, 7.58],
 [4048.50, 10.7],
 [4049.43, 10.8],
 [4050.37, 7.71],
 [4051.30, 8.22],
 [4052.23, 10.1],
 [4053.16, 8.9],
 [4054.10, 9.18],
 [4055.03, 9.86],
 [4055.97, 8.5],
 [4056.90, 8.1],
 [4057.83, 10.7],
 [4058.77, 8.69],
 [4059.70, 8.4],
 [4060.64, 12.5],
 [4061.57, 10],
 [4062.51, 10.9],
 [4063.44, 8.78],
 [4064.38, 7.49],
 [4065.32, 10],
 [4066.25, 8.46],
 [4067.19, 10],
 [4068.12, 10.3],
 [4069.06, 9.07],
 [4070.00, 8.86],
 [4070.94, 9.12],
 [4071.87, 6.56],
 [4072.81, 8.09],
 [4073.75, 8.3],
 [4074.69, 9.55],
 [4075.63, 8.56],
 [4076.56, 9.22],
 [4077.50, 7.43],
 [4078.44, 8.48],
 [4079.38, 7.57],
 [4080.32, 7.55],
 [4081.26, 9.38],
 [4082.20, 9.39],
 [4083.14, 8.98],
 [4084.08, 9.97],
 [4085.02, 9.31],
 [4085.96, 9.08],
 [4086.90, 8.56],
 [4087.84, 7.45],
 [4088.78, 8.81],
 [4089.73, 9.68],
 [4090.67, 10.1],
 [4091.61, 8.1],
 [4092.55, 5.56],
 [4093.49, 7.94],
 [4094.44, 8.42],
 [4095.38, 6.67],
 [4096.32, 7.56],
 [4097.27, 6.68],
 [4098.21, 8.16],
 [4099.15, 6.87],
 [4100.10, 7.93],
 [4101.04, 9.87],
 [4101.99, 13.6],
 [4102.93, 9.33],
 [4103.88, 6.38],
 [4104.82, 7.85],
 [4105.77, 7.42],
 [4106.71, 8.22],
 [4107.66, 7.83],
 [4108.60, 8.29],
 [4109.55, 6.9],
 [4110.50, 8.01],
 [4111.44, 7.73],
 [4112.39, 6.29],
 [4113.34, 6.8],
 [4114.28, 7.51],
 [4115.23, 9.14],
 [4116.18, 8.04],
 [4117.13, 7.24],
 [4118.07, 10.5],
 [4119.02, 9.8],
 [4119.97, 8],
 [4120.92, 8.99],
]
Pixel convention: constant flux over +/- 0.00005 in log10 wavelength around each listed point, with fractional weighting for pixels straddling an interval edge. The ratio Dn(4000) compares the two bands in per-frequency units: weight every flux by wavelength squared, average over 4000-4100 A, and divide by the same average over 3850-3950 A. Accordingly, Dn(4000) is 1.18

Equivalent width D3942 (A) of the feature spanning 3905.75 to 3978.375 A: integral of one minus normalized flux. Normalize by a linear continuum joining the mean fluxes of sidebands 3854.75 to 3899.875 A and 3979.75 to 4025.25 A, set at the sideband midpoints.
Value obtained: 6.07 A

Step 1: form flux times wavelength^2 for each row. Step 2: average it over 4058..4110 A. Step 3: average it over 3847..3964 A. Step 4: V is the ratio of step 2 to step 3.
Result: 1.13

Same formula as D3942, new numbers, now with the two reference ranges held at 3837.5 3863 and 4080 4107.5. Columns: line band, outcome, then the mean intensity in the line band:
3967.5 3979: 3.6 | 5.68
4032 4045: -1.3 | 9.26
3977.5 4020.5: -3.7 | 9.07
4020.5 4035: -1.3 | 9.15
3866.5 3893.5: 2.5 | 7.47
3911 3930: -1.5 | 8.93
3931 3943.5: 1.2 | 7.48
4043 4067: -1.8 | 9.03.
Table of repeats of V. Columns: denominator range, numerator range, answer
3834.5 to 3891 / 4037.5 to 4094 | 1.23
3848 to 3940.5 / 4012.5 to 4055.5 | 1.20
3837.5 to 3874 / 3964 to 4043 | 1.08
